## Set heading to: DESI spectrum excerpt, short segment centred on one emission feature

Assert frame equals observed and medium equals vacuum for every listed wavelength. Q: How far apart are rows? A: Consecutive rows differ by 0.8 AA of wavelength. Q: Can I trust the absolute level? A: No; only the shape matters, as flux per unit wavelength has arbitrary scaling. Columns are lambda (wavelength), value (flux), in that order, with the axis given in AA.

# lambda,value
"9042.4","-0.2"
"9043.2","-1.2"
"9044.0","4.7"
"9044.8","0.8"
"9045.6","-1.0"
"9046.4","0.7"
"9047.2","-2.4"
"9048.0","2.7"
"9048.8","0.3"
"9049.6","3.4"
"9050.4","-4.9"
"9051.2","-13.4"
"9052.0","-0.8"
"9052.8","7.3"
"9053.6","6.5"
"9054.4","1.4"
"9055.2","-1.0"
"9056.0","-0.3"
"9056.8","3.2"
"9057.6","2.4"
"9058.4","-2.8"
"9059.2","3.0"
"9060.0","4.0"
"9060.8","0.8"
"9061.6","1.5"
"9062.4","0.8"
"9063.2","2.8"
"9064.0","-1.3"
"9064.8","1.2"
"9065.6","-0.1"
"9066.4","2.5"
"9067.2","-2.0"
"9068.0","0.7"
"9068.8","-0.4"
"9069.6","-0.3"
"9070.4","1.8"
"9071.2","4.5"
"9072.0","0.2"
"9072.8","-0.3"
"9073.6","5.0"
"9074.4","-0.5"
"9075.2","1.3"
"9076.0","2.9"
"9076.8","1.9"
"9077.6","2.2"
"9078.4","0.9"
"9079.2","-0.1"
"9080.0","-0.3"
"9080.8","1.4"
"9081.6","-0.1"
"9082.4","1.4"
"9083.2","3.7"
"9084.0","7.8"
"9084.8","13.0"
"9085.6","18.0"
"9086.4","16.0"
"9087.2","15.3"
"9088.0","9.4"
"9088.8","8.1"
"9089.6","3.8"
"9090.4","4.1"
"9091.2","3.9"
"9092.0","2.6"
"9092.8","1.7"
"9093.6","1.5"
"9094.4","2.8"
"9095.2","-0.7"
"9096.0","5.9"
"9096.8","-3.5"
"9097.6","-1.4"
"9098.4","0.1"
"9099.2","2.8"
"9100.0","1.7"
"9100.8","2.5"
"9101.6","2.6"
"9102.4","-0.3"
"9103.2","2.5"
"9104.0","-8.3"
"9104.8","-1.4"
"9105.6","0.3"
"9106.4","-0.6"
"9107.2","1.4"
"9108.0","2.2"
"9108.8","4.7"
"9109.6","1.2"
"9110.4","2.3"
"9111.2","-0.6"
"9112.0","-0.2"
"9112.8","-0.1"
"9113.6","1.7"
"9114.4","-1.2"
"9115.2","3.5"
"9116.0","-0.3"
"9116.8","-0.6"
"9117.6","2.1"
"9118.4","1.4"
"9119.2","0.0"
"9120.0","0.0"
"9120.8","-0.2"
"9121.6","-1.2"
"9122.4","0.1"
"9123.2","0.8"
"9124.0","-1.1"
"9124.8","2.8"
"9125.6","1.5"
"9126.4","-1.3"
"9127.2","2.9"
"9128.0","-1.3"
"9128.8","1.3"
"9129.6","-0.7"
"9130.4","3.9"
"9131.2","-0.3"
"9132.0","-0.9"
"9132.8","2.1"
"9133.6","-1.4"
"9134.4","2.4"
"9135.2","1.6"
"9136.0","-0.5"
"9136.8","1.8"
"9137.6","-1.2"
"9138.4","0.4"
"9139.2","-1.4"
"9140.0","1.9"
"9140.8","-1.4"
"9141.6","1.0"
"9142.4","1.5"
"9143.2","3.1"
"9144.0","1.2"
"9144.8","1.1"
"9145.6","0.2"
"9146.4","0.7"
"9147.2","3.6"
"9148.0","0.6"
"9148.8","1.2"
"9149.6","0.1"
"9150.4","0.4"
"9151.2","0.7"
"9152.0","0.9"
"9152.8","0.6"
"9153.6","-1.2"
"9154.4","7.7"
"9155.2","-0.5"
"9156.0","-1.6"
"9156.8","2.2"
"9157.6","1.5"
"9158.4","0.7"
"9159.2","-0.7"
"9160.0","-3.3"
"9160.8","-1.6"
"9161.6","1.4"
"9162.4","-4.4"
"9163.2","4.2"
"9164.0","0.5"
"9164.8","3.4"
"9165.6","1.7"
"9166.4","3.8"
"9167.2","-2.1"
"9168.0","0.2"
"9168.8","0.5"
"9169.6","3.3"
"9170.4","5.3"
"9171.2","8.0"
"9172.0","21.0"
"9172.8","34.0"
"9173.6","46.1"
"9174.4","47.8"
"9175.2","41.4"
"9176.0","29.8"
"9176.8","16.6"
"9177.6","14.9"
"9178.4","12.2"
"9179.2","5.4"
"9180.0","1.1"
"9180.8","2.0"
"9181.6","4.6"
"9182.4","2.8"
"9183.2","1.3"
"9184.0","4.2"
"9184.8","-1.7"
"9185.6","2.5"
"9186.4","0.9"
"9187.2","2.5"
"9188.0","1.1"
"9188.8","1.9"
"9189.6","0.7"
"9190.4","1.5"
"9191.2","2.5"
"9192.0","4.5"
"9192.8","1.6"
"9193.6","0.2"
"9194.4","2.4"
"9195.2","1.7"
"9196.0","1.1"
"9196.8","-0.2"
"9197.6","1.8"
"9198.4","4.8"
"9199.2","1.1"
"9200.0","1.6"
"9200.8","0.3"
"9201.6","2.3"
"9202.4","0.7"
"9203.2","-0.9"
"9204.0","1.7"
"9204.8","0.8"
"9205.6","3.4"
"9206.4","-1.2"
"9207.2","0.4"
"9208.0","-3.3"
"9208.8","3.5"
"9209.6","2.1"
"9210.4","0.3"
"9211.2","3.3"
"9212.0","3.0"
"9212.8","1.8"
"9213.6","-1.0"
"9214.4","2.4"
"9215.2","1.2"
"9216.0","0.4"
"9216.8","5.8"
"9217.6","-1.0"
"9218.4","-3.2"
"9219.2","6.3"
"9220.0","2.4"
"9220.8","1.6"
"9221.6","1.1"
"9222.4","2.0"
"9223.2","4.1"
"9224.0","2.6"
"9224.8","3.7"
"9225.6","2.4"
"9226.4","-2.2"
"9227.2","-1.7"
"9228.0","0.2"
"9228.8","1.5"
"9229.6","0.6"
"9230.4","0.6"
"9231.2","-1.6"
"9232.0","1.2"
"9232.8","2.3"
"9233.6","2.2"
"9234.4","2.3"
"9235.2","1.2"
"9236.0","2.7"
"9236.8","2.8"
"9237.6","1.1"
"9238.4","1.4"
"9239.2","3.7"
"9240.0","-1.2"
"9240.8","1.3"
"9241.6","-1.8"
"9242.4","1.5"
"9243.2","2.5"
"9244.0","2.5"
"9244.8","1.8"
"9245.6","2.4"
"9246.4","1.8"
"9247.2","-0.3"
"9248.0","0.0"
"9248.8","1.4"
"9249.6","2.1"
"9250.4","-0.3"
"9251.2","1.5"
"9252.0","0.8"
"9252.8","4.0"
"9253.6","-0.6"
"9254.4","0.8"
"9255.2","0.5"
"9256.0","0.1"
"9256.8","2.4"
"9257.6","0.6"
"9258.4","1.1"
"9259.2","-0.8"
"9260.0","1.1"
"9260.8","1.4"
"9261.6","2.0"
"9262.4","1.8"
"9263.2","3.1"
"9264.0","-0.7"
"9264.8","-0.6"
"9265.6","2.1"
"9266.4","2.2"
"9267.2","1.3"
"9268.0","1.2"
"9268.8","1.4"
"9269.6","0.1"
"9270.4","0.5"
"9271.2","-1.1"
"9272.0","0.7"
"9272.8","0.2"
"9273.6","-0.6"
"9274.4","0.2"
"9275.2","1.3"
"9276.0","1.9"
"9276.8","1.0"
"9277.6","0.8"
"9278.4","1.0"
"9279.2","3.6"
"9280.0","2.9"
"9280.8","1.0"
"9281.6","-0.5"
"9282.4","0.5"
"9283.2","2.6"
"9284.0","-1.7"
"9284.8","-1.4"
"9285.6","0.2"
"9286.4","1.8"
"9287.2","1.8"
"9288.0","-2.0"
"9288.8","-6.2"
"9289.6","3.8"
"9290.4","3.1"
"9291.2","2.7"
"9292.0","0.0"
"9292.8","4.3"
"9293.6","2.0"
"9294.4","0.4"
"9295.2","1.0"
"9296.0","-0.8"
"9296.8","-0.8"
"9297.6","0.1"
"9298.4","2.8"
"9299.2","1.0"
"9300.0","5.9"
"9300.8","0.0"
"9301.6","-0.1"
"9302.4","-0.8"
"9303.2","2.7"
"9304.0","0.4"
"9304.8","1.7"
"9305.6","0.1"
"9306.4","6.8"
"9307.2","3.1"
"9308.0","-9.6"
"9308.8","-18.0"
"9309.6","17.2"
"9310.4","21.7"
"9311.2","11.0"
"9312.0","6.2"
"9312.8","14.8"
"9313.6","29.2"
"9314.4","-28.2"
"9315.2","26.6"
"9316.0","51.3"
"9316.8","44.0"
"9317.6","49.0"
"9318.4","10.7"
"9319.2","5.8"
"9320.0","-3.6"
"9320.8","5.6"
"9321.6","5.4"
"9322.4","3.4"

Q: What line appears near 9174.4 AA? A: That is [O III]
